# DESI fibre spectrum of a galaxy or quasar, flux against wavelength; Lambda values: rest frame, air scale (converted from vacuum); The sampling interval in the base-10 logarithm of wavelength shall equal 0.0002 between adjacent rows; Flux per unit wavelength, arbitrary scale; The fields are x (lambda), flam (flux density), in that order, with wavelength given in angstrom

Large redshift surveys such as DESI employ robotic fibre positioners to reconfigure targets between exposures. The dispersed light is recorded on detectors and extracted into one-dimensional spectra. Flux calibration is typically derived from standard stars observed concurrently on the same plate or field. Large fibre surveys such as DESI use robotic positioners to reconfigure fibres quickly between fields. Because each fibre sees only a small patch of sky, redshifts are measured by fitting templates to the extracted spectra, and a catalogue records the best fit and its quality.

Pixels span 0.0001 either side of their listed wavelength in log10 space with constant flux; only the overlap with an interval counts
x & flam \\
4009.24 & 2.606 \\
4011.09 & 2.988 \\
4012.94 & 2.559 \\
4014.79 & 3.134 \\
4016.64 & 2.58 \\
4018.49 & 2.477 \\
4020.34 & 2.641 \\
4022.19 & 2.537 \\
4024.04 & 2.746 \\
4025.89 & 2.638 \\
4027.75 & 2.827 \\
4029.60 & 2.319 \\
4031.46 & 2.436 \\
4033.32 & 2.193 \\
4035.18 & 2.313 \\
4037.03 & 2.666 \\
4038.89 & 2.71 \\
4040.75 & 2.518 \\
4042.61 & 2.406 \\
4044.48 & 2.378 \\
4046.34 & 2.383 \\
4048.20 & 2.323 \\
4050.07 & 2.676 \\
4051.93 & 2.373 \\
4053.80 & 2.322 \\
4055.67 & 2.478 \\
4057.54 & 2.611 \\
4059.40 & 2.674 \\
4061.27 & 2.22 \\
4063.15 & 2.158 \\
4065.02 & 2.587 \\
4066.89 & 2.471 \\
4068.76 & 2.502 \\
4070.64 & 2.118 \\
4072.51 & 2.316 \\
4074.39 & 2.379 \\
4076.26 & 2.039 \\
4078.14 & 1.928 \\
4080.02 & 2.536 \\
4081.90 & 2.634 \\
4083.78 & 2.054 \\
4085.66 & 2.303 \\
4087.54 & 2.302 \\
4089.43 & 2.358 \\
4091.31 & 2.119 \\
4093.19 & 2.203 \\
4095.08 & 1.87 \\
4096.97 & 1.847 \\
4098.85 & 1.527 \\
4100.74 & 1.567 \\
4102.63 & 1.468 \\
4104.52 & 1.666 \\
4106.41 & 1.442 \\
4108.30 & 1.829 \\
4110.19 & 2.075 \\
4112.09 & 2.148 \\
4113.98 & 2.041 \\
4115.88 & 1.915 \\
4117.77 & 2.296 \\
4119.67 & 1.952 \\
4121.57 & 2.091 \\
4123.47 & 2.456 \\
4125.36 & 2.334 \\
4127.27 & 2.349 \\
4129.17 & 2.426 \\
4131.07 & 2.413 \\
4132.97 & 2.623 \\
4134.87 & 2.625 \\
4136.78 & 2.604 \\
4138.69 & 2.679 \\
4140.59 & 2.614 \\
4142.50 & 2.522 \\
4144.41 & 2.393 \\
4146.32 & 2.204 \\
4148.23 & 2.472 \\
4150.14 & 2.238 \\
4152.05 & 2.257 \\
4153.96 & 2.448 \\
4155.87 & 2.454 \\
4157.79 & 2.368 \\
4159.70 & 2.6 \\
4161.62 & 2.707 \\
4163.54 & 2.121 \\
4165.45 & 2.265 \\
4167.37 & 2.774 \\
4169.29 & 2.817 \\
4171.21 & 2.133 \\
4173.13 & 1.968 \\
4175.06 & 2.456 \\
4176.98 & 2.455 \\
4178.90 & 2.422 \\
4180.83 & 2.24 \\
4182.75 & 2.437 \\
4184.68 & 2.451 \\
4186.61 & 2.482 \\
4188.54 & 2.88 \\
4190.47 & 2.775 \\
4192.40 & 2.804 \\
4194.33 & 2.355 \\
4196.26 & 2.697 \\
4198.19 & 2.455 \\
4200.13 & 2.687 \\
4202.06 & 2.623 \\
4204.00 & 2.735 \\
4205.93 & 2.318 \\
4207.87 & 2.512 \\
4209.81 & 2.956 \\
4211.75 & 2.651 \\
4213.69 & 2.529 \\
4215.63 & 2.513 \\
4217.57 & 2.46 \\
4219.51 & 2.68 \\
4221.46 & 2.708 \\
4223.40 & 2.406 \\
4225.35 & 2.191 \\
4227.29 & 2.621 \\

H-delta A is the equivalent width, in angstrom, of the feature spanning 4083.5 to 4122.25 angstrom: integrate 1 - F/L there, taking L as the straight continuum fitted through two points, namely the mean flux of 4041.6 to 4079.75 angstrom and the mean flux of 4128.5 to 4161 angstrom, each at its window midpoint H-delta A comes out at 7.47 angstrom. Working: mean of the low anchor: 2.37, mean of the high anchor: 2.47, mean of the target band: 1.95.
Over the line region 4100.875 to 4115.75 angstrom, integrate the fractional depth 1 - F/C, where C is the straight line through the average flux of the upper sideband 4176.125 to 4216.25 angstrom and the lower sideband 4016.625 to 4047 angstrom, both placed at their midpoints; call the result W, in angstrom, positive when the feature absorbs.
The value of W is 4.32 angstrom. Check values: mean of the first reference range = 2.52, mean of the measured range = 1.8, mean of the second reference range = 2.57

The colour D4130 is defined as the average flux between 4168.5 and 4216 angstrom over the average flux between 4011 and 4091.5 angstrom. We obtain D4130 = 1.03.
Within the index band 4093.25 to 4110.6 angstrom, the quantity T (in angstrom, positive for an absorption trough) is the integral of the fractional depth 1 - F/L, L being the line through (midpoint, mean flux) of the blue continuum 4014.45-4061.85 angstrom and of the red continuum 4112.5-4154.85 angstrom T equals 5.0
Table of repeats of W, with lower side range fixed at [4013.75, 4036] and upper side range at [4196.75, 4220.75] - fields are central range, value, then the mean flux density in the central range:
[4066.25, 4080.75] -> 1.7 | 2.28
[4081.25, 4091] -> 1.0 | 2.31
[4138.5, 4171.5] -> 1.8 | 2.45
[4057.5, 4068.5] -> 0.6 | 2.45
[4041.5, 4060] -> 0.8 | 2.46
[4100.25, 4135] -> 6.7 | 2.09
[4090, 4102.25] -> 3.5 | 1.85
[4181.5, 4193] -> -0.1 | 2.62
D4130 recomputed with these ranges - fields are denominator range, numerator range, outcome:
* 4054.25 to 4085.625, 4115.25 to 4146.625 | 1.02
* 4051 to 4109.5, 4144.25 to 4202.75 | 1.14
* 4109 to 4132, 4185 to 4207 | 1.19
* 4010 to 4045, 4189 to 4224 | 1.01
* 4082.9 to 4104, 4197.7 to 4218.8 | 1.32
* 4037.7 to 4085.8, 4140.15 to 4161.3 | 1.01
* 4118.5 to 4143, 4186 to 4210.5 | 1.08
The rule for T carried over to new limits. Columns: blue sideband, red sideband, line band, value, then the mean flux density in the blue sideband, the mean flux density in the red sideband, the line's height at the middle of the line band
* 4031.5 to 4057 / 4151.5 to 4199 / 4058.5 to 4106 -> 6.0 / 2.44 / 2.48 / 2.45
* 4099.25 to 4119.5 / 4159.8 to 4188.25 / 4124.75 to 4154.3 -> -4.8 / 1.84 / 2.43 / 2.11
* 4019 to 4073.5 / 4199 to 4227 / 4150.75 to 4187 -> 1.9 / 2.47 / 2.57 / 2.54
